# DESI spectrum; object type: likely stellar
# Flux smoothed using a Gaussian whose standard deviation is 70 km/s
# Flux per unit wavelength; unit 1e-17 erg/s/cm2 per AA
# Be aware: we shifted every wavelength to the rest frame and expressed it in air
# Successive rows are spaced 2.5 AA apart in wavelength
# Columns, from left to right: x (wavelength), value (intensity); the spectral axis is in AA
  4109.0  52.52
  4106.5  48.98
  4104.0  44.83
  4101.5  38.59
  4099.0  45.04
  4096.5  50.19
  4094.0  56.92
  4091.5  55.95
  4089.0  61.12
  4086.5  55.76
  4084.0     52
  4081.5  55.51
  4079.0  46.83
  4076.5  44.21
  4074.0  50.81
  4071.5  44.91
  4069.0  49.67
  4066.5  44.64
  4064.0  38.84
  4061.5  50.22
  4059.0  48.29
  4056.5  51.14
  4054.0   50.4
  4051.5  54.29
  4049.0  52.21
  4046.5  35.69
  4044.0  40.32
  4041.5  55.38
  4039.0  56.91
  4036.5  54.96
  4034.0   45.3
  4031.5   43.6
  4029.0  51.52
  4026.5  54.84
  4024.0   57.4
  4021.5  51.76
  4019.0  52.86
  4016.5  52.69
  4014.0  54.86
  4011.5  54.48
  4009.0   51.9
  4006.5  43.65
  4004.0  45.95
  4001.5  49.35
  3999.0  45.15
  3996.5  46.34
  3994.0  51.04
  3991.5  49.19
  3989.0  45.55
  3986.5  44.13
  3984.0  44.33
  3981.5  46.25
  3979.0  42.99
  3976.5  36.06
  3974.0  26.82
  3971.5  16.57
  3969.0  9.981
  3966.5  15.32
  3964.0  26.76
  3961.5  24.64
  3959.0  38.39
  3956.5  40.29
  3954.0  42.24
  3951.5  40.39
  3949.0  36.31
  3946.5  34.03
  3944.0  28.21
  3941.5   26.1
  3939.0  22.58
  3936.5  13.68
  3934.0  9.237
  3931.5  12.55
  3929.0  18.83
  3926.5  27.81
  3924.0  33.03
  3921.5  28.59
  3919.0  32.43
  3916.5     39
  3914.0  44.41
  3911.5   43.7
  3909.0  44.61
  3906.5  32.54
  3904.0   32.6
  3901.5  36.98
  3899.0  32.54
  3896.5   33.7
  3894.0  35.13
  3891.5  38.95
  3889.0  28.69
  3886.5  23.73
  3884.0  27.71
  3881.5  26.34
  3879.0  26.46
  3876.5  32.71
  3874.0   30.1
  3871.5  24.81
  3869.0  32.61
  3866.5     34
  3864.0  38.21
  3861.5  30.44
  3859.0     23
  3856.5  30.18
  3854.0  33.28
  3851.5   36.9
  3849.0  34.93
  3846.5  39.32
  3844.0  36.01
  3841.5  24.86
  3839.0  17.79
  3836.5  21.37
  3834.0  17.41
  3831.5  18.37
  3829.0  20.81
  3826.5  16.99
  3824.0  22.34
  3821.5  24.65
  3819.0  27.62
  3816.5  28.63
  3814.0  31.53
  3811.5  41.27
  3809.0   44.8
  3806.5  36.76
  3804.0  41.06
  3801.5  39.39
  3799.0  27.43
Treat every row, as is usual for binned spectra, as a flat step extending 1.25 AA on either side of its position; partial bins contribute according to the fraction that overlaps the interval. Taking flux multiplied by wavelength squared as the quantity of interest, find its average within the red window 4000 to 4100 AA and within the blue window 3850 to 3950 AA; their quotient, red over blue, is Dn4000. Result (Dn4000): 1.79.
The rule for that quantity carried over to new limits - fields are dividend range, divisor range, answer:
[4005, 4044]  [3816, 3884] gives 2.03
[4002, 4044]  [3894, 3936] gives 1.74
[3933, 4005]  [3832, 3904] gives 1.20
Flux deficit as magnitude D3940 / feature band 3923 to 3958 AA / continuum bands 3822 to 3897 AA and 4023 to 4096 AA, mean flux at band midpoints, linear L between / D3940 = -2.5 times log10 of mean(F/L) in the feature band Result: 0.34 mag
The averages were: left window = 28.5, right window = 50.3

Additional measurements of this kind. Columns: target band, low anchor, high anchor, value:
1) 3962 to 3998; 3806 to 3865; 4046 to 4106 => 0.16 mag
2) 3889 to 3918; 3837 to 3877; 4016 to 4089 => -0.05 mag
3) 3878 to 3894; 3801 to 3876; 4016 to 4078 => 0.18 mag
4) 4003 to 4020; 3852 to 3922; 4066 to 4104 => -0.17 mag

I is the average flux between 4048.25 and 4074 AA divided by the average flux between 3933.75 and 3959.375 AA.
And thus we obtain 1.6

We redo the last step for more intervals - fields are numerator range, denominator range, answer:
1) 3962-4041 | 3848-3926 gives 1.34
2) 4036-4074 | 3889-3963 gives 1.53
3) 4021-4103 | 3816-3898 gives 1.75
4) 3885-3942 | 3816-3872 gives 1.09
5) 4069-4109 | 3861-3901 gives 1.61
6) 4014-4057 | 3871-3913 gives 1.56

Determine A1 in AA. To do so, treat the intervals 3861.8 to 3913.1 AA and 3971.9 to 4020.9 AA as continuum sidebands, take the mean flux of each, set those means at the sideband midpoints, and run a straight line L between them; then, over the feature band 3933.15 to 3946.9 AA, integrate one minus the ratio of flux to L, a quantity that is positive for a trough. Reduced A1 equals 6.08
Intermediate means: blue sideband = 32.8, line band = 22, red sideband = 46.1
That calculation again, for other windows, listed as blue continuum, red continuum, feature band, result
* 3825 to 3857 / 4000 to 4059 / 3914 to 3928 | 1.39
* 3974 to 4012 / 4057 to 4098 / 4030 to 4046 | -0.22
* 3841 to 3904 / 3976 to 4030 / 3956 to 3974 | 8.08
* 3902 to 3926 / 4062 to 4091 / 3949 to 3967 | 2.89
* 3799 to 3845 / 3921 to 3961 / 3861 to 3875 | -1.73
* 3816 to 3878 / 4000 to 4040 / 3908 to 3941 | 8.31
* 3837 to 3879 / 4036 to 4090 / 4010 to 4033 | -3.41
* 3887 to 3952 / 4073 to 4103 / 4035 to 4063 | -2.13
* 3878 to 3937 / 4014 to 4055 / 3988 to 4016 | -2.11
